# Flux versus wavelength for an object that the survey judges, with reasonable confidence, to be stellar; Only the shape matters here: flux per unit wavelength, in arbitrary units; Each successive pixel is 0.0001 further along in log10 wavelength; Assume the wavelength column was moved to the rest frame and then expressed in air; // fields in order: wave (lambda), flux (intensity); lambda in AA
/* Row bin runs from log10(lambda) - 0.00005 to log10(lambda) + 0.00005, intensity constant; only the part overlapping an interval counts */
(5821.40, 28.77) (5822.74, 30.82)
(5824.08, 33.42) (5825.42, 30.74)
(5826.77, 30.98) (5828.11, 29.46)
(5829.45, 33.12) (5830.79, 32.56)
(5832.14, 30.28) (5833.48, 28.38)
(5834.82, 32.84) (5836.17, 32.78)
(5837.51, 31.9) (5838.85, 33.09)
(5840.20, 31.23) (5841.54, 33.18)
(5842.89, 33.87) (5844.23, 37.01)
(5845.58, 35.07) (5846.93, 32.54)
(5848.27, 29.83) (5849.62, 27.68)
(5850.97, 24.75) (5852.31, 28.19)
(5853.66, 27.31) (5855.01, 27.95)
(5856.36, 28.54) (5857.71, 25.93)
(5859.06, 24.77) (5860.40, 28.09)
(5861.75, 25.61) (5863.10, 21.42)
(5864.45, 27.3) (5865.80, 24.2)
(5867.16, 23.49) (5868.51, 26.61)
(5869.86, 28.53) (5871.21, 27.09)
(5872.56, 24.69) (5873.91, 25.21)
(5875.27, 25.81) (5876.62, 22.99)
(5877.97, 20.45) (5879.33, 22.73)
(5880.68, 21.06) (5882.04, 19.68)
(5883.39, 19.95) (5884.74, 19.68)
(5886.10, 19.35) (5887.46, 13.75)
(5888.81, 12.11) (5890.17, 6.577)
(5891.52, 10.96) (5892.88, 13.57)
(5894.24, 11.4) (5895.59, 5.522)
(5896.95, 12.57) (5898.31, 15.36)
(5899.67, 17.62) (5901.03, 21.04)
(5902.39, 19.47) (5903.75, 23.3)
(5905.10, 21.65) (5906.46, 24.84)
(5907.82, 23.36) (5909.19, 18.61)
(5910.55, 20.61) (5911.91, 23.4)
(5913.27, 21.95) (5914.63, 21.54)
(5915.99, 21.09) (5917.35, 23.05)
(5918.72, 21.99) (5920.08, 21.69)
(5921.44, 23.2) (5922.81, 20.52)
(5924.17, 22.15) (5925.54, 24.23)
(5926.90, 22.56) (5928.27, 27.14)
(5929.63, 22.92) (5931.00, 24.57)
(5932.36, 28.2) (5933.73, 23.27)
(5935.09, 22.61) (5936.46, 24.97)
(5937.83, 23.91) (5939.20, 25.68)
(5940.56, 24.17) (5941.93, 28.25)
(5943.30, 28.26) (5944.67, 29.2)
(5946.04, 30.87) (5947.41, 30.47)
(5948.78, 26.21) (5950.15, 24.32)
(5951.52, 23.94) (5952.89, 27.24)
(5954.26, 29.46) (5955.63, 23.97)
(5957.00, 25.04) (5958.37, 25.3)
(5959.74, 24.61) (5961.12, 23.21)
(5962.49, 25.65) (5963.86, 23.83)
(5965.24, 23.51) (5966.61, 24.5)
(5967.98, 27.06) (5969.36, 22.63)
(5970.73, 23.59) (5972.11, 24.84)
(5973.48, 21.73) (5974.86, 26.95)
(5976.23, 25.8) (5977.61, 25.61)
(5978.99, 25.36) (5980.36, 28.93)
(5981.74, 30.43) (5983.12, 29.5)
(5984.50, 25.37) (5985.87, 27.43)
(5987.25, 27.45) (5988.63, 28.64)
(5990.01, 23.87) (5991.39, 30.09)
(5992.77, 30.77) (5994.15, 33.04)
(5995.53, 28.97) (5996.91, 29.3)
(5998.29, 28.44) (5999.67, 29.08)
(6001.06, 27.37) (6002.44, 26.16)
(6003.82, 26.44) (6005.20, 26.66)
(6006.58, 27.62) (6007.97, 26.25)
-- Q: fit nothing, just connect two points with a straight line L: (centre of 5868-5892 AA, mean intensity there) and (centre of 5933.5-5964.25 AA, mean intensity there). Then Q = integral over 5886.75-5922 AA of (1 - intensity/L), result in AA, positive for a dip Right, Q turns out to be 7.0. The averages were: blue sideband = 20.4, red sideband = 25.9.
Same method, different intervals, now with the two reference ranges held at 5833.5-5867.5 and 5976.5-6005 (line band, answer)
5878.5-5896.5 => 8.59 AA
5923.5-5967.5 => 4.58 AA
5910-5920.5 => 2.46 AA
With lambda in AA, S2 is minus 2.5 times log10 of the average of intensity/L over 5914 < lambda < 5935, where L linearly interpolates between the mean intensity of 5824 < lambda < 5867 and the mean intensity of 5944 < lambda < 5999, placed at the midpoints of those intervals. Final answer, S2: 0.20 mag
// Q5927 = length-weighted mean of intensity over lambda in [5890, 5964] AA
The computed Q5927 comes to 22.5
